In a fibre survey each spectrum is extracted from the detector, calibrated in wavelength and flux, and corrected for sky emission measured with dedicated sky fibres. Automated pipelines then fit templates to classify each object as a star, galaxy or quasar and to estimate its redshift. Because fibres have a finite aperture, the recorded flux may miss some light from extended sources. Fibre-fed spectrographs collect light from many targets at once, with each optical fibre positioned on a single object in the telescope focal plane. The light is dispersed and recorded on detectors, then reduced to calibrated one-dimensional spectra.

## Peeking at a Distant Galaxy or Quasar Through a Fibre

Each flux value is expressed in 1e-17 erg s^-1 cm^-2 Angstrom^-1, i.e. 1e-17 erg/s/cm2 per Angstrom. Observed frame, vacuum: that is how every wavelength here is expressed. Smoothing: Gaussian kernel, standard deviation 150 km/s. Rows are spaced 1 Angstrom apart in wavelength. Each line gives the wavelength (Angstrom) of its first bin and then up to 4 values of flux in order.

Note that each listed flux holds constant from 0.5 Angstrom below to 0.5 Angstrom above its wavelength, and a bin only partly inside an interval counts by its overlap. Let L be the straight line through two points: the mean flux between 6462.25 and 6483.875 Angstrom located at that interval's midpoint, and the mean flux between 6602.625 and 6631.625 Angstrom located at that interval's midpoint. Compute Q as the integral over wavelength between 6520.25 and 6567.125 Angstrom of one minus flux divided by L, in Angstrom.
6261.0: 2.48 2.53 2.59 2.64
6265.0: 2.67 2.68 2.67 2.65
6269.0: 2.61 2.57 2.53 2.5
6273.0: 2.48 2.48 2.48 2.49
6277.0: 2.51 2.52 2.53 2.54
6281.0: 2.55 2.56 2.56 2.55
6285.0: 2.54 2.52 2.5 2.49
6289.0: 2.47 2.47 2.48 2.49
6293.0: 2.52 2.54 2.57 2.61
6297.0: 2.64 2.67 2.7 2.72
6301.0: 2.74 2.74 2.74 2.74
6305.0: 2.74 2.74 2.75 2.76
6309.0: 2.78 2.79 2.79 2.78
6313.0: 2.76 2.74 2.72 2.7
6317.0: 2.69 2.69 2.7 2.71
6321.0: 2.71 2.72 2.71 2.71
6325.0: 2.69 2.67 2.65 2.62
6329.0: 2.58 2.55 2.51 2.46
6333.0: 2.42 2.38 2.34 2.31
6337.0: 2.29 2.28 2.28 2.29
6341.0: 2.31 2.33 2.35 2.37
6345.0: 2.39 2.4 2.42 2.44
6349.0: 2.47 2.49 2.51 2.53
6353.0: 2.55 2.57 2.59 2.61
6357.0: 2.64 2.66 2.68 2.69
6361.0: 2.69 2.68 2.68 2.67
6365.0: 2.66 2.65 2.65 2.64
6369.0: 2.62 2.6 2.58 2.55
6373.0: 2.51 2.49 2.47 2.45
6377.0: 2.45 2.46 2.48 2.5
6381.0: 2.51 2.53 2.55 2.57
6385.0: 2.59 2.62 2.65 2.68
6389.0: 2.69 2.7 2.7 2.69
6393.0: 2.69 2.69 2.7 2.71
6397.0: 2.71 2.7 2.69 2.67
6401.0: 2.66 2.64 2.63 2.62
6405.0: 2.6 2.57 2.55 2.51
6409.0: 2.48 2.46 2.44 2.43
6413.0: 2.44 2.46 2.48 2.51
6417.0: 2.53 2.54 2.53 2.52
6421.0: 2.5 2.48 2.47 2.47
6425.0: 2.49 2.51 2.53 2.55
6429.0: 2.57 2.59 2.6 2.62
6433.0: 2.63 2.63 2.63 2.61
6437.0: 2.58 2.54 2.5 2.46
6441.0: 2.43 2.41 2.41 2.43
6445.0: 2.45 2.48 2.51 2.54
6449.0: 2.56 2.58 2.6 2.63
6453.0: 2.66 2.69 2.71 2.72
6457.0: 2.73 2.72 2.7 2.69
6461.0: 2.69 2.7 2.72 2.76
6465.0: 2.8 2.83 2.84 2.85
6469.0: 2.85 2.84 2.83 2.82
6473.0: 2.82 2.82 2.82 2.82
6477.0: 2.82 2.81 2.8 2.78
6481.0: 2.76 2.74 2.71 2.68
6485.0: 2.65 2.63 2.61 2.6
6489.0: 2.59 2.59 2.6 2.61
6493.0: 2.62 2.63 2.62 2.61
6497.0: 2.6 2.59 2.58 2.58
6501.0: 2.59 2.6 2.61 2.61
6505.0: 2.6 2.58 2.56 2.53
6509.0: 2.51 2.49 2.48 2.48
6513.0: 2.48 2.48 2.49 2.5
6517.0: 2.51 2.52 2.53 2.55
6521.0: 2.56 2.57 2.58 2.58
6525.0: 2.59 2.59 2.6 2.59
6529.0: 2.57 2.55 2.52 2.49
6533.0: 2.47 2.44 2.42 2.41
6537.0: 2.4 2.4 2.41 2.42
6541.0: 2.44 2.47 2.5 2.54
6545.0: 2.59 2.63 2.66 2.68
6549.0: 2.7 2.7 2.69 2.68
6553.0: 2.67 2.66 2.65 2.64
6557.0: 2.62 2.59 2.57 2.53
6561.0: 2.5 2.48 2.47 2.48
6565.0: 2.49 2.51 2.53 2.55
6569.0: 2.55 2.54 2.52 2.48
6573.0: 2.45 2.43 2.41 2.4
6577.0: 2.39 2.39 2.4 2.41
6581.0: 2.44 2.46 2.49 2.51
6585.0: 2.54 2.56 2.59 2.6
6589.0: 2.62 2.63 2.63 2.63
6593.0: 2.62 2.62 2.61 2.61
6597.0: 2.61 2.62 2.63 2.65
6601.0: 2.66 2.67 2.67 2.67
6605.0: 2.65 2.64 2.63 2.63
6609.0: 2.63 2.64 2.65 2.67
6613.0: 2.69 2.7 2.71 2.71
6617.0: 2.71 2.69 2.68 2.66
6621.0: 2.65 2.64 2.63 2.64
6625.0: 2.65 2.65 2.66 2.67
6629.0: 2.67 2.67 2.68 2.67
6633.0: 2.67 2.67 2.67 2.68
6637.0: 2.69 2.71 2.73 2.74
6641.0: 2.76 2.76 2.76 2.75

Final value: 3.1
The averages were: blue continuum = 2.8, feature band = 2.55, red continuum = 2.66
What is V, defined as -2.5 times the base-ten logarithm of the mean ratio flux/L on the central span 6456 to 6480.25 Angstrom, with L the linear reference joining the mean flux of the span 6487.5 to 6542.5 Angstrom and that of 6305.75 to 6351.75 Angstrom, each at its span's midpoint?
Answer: -0.10 mag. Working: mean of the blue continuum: 2.56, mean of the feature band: 2.78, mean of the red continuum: 2.54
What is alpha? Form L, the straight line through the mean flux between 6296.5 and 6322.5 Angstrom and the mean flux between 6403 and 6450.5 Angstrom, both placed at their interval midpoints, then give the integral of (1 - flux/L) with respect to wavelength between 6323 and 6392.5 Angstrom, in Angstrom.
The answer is 2.8 Angstrom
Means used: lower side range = 2.73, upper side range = 2.52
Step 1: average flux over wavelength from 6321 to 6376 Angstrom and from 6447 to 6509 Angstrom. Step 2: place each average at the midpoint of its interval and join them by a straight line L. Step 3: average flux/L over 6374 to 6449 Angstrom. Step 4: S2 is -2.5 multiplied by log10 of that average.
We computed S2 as 0.02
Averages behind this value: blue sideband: 2.53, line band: 2.55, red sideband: 2.68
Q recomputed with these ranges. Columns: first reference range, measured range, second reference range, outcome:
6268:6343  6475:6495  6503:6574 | -1.1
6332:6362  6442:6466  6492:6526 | -1.0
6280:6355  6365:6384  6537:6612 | 0.2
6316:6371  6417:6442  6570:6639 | 0.3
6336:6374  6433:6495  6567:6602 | -3.4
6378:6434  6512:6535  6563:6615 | 0.3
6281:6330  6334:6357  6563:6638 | 2.0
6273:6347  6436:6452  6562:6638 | 0.5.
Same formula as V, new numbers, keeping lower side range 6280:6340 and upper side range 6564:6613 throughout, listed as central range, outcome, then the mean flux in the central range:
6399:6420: 0.02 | 2.54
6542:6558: -0.03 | 2.63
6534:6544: 0.06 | 2.44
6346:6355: 0.04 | 2.5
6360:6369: -0.03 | 2.66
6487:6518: 0.00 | 2.56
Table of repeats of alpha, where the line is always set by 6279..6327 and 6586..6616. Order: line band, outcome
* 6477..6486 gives -0.3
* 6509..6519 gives 0.6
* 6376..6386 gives 0.5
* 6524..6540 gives 0.9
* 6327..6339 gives 1.0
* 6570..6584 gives 1.1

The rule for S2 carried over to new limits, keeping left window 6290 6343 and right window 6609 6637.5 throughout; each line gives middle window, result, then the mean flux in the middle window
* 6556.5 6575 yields 0.060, 2.51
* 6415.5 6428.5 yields 0.049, 2.51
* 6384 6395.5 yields -0.020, 2.67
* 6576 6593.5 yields 0.059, 2.52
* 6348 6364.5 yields 0.004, 2.6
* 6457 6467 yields -0.042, 2.74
